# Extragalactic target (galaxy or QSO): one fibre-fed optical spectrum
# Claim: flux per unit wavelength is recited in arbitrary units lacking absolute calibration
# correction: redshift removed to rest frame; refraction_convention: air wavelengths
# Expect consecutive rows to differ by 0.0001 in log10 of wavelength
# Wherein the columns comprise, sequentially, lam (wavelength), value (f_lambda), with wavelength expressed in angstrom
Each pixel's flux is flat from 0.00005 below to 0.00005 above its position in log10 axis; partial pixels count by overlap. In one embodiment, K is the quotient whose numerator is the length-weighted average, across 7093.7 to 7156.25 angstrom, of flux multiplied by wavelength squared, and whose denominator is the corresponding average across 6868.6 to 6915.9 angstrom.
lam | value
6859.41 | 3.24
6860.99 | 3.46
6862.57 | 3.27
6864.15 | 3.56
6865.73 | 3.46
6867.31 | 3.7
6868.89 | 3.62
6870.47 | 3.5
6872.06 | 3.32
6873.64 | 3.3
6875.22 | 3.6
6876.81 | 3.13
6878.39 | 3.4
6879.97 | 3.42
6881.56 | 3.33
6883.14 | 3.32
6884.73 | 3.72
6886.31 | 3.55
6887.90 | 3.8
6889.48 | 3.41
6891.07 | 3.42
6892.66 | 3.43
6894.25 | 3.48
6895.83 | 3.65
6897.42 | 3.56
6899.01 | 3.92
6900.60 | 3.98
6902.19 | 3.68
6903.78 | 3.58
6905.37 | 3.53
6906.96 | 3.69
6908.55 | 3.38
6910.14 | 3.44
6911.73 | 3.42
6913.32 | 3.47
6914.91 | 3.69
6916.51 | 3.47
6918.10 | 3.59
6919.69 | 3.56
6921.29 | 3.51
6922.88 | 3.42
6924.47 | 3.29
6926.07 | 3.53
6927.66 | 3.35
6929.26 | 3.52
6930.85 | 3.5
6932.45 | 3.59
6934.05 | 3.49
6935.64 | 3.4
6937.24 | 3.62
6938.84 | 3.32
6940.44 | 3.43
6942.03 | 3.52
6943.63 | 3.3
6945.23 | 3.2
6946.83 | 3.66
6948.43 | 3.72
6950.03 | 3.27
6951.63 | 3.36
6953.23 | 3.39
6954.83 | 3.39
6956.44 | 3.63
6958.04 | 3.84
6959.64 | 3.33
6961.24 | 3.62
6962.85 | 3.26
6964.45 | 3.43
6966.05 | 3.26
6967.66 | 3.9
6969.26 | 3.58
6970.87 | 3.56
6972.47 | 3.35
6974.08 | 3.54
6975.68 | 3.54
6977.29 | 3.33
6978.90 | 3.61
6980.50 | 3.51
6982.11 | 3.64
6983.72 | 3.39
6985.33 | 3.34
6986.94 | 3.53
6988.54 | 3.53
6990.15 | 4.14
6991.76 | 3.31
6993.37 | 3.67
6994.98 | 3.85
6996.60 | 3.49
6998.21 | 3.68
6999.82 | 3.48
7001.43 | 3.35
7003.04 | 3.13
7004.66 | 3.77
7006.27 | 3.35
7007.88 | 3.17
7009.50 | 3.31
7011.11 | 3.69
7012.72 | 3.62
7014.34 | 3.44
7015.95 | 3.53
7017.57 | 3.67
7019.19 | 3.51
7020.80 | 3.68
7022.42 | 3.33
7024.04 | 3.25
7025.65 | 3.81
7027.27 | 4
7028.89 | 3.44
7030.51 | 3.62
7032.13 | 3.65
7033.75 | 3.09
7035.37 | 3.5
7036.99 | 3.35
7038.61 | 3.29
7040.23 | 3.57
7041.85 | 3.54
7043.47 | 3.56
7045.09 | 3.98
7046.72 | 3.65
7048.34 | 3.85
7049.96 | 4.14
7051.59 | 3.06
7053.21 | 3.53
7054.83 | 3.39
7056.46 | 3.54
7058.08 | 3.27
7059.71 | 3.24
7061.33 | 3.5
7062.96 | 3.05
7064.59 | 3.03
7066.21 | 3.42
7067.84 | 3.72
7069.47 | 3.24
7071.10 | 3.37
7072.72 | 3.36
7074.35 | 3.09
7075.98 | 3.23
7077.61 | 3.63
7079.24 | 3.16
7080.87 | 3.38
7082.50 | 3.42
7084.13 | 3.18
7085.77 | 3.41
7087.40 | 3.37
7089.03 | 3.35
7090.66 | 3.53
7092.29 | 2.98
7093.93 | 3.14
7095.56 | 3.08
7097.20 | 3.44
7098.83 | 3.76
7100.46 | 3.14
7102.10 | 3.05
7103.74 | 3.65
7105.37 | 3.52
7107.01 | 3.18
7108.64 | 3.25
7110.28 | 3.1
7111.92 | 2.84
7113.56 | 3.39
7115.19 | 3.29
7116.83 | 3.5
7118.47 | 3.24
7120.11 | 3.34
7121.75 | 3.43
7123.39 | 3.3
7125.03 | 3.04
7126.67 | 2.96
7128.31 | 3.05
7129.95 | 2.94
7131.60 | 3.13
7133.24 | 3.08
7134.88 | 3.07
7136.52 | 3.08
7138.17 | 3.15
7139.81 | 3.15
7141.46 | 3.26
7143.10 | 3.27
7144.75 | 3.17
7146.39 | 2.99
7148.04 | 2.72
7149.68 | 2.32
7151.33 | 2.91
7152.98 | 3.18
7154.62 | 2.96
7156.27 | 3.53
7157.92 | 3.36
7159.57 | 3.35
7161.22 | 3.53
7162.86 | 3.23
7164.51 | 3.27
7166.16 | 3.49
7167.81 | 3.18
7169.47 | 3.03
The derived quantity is 0.96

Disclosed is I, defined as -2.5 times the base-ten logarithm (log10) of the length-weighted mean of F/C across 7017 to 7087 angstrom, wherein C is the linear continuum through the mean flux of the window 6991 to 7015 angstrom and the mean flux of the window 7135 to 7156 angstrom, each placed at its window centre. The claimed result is -0.04 mag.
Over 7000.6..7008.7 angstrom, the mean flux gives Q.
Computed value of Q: 3.35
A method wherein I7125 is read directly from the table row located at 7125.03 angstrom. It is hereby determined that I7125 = 3.04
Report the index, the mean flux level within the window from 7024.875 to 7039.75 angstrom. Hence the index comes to 3.53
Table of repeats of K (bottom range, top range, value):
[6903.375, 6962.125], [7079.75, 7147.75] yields 0.98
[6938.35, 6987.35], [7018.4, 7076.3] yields 1.02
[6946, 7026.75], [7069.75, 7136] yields 0.96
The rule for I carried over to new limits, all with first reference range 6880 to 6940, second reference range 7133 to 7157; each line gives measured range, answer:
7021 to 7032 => -0.09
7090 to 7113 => -0.04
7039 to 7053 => -0.13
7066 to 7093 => -0.05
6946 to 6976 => -0.03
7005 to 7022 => -0.06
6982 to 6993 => -0.06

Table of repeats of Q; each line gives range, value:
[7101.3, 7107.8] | 3.35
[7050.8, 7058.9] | 3.36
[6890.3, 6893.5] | 3.42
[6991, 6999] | 3.6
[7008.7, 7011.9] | 3.5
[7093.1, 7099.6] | 3.35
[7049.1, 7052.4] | 3.6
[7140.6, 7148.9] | 3.08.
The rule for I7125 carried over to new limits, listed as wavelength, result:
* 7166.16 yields 3.49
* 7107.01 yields 3.18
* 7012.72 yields 3.62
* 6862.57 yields 3.27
